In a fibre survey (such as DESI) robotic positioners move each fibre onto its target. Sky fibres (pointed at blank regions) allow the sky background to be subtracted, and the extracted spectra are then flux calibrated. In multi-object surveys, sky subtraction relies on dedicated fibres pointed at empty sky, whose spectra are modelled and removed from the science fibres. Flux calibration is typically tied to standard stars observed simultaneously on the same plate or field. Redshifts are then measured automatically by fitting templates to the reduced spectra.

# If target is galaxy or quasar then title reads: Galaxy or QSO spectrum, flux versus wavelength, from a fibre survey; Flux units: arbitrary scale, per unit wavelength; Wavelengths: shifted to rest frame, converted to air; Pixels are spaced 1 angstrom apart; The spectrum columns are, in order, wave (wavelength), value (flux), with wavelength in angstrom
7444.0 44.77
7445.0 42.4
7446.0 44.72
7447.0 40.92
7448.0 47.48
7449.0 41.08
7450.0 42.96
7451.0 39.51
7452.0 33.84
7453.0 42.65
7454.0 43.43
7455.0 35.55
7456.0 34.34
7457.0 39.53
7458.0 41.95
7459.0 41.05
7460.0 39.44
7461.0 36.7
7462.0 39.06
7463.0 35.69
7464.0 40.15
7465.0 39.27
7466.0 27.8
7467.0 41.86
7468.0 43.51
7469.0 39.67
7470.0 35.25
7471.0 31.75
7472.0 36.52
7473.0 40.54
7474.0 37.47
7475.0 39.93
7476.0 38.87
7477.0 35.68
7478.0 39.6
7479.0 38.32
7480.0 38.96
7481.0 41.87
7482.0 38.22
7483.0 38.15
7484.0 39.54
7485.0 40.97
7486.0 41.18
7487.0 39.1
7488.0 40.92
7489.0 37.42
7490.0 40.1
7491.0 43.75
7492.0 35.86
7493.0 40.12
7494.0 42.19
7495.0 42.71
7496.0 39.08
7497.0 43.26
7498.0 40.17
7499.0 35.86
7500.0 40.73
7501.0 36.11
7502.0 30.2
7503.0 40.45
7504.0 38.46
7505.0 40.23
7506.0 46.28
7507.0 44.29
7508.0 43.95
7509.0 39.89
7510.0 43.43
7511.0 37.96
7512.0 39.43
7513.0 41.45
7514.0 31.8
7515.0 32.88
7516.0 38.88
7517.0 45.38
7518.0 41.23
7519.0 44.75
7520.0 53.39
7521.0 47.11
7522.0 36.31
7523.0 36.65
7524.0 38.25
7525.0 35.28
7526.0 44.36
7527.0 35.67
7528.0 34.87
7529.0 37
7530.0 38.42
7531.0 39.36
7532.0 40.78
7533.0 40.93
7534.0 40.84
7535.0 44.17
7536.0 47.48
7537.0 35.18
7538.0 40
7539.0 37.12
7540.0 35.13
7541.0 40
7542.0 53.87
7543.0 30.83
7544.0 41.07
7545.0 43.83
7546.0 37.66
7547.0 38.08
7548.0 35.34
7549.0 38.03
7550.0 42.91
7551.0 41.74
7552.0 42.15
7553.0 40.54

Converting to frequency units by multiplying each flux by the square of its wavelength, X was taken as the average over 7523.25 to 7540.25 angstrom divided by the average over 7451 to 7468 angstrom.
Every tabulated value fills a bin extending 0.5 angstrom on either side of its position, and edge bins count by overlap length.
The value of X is 1.0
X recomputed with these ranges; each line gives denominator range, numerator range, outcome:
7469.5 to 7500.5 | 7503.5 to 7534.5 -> 1.04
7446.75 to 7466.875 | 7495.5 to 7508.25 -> 1.03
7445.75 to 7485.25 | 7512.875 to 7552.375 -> 1.04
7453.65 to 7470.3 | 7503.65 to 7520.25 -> 1.09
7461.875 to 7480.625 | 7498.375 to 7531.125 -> 1.06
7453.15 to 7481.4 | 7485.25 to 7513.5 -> 1.06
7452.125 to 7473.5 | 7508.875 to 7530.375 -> 1.05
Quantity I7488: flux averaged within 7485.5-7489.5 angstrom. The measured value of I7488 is 39.7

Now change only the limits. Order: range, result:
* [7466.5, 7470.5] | 40.1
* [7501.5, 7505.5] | 37.3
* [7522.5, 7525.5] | 36.7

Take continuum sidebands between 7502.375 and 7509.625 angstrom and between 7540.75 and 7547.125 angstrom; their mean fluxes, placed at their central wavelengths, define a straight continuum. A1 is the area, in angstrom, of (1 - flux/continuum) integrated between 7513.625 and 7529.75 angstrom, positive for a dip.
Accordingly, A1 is 0.7 angstrom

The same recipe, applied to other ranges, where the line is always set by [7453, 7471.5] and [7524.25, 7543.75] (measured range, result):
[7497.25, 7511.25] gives -0.3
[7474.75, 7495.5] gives -0.6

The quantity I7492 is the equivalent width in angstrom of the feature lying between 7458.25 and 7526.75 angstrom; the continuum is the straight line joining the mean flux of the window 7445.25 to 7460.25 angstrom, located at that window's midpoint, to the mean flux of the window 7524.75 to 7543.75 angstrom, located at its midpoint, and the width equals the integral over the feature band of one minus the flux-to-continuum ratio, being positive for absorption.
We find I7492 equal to 1.1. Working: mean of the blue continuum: 40.6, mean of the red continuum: 39.6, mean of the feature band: 39.5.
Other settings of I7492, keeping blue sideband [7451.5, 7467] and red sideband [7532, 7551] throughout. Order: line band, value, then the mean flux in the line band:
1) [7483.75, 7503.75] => -0.24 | 39.5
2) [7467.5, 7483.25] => 0.06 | 38.4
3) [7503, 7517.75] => -0.34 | 40.3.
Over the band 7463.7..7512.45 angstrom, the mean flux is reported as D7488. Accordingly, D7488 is 39.3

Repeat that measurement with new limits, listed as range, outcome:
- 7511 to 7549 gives 39.8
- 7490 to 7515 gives 39.8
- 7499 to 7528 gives 40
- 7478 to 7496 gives 39.9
